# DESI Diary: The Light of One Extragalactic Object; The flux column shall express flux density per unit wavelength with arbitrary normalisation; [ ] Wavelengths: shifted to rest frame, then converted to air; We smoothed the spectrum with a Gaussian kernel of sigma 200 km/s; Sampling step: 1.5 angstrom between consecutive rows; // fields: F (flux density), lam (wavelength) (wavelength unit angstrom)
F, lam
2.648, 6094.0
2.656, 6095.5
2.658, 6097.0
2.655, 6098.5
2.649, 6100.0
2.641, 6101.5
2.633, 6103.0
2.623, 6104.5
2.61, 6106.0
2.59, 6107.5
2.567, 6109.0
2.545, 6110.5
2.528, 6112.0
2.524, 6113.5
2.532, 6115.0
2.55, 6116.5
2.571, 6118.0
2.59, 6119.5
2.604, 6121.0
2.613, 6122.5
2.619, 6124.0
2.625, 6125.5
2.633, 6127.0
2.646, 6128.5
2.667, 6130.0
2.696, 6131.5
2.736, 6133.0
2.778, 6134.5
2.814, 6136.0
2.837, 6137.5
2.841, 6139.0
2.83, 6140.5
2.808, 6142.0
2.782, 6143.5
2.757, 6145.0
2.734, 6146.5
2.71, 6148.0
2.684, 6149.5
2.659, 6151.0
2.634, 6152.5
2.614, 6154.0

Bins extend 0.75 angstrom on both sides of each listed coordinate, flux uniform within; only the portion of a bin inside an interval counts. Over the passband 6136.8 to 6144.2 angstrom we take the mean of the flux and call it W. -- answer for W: 2.82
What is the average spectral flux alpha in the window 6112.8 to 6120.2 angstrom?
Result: 2.55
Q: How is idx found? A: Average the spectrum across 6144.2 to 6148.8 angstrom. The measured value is 2.73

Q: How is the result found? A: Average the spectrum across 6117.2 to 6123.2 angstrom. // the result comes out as 2.59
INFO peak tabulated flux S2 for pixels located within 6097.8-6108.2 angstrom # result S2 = 2.655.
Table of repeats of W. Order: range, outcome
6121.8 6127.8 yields 2.62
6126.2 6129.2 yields 2.64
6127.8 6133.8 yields 2.69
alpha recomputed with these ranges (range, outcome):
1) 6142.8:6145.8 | 2.77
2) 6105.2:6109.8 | 2.59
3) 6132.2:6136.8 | 2.78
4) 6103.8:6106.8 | 2.62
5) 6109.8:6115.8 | 2.53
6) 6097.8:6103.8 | 2.64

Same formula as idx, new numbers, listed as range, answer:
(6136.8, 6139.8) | 2.84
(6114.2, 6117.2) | 2.54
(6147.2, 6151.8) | 2.68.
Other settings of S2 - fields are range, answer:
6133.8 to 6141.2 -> 2.841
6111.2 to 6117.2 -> 2.55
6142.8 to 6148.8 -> 2.782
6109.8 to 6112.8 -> 2.545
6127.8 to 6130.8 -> 2.667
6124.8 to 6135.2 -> 2.778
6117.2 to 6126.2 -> 2.625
